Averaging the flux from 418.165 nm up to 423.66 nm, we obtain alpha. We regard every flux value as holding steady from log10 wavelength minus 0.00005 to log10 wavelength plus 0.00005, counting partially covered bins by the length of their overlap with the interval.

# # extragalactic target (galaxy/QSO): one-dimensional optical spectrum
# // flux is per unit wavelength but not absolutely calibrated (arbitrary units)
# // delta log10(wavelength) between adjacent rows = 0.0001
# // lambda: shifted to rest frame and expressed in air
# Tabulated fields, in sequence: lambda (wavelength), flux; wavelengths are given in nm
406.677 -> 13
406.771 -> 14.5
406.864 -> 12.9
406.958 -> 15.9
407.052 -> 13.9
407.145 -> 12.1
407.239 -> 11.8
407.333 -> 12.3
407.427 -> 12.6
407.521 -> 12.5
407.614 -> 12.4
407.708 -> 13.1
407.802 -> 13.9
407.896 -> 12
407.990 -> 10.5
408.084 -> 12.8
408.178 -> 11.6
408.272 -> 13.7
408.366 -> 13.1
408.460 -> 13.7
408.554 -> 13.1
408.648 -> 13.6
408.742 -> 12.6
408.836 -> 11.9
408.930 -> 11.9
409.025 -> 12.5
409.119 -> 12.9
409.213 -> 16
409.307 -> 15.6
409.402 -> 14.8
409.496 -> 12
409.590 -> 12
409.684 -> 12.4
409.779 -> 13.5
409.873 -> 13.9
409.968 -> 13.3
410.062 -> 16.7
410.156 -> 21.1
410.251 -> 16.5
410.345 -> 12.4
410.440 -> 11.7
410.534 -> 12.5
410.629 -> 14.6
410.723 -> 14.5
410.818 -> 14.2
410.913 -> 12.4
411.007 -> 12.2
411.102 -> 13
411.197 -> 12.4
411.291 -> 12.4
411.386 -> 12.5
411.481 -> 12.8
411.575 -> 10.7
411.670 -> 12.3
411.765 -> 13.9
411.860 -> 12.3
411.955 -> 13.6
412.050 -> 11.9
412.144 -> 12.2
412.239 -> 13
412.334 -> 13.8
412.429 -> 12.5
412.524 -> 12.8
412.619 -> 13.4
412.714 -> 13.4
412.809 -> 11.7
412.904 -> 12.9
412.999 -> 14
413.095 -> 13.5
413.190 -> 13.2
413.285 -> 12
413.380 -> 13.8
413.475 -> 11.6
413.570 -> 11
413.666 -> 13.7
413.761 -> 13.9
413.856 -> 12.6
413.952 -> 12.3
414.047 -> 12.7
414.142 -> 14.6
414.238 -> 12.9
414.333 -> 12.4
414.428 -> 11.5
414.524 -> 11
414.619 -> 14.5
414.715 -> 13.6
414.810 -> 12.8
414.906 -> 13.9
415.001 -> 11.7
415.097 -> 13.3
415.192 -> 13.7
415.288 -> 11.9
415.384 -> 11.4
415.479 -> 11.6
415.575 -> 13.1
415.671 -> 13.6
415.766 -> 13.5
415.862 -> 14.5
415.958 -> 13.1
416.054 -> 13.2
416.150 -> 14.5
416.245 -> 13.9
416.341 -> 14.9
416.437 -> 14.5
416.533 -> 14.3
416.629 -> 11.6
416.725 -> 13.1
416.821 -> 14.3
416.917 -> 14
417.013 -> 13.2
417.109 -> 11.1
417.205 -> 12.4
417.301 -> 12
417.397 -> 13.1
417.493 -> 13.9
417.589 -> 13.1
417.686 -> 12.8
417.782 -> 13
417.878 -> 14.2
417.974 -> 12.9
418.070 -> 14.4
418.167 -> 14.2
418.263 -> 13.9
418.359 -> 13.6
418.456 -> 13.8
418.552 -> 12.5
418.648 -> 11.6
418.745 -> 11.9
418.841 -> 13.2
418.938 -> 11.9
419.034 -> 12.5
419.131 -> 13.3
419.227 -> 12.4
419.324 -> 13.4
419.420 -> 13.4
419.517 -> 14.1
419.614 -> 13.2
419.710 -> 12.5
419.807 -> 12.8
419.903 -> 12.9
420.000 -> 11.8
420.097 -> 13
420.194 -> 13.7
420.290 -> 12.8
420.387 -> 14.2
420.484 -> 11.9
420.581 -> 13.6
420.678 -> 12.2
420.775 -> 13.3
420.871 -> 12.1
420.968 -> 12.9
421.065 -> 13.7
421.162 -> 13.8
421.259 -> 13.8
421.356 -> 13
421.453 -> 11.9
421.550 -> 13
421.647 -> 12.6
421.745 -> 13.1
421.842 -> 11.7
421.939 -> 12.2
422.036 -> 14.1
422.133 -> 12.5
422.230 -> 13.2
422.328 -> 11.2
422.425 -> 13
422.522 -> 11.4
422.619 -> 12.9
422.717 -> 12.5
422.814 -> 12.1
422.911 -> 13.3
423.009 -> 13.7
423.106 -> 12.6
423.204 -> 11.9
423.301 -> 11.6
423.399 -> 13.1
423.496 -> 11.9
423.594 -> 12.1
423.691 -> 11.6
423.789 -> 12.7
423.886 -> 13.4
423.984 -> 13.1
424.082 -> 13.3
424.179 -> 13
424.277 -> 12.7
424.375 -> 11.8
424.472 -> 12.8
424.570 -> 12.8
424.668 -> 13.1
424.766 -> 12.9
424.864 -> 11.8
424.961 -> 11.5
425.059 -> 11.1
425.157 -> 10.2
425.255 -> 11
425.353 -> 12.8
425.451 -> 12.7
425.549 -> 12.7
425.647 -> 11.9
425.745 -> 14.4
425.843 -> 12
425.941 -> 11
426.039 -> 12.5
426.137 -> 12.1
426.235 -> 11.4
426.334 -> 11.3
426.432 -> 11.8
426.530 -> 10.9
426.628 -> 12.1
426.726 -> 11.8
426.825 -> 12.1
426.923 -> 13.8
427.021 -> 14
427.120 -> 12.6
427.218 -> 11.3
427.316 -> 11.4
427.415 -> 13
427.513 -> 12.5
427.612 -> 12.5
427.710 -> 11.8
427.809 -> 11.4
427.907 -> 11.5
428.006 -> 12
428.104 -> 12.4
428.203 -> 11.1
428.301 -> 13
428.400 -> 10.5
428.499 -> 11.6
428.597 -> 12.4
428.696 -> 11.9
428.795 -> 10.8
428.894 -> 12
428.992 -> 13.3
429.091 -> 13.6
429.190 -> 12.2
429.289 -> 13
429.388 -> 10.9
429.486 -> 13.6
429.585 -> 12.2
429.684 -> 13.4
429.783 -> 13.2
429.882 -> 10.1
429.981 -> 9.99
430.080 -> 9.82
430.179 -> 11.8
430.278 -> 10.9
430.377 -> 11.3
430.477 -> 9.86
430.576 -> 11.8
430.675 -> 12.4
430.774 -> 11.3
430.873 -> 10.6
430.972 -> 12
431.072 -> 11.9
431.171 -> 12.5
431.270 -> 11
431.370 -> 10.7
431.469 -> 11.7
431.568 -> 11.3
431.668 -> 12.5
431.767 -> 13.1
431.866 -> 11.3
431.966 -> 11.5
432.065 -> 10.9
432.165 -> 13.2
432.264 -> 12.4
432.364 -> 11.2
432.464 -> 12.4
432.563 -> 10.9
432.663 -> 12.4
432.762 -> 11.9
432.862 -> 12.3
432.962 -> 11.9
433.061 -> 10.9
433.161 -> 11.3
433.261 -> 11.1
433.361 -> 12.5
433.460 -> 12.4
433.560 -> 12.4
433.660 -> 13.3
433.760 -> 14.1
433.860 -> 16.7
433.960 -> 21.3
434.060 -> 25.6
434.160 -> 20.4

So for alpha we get 12.8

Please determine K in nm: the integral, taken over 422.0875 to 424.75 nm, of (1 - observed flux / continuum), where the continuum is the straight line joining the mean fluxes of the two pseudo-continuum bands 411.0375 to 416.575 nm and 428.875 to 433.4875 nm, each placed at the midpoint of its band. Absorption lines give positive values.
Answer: -0.06 nm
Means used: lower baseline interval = 13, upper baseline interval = 11.8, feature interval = 12.6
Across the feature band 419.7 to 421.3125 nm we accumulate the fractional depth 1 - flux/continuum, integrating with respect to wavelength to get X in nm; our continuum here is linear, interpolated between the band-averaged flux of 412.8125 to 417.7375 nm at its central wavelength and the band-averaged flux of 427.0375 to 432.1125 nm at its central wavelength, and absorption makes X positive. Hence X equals -0.05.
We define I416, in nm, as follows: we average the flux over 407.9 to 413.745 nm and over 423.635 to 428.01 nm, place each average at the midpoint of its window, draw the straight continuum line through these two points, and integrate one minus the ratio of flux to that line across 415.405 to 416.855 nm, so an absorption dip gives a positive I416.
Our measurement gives -0.08 nm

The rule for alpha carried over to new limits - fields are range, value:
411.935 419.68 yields 13.1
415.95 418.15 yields 13.4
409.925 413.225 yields 13.3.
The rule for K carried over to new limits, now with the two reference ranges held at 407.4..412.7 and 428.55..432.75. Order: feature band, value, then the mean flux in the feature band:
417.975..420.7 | -0.10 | 13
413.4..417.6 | -0.07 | 13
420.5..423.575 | -0.08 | 12.7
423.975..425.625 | -0.01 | 12.3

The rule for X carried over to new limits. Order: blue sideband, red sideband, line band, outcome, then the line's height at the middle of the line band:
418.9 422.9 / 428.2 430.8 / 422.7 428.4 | 0.010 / 12.3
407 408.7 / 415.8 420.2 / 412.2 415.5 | 0.045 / 13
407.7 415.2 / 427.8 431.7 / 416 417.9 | -0.097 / 12.7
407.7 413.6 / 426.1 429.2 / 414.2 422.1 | -0.237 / 12.7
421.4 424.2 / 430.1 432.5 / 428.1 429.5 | -0.025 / 11.9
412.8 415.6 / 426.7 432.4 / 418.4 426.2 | -0.196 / 12.3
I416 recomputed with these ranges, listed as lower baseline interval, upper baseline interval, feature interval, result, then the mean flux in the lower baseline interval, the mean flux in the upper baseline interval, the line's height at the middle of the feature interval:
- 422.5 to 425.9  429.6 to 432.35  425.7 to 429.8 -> -0.07 nm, 12.4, 11.6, 12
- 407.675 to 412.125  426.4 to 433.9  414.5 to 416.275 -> -0.03 nm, 13.2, 12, 12.9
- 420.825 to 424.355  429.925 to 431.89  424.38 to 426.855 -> 0.04 nm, 12.7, 11.4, 12.2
